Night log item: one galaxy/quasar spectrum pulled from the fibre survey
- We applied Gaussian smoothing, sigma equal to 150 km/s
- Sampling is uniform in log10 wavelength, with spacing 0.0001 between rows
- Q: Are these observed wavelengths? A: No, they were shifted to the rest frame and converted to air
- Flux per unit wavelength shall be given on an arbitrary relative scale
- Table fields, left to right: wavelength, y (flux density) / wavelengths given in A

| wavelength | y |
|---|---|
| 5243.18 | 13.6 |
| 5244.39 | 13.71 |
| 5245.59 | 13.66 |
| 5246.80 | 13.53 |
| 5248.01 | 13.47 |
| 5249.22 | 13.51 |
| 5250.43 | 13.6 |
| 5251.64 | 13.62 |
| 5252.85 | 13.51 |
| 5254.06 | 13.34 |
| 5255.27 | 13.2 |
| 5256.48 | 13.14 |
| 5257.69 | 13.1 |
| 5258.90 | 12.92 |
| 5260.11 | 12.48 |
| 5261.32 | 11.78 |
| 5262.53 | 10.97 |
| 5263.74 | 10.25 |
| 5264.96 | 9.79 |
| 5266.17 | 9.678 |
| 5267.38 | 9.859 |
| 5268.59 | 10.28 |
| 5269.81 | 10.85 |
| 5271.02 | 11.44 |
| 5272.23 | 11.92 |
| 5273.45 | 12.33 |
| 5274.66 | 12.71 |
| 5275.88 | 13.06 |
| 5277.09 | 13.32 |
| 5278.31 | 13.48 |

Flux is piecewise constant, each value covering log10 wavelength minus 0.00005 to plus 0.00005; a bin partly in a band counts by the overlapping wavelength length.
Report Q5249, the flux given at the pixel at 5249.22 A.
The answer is 13.51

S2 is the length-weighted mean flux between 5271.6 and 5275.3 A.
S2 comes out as 12.3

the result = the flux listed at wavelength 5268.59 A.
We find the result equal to 10.28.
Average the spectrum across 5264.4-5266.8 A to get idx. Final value 9.76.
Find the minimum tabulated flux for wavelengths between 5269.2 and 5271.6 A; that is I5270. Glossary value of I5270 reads 10.85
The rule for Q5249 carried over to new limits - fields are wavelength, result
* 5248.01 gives 13.47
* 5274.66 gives 12.71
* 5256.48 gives 13.14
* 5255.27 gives 13.2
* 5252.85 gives 13.51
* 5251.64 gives 13.62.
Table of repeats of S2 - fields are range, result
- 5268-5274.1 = 11.4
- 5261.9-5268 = 10.1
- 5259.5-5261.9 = 12.1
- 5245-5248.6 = 13.5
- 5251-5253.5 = 13.6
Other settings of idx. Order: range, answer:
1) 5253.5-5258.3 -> 13.2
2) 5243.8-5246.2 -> 13.7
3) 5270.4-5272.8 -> 11.7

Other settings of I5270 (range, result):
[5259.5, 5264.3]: 10.25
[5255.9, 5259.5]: 12.92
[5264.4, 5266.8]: 9.678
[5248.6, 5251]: 13.51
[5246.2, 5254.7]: 13.34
